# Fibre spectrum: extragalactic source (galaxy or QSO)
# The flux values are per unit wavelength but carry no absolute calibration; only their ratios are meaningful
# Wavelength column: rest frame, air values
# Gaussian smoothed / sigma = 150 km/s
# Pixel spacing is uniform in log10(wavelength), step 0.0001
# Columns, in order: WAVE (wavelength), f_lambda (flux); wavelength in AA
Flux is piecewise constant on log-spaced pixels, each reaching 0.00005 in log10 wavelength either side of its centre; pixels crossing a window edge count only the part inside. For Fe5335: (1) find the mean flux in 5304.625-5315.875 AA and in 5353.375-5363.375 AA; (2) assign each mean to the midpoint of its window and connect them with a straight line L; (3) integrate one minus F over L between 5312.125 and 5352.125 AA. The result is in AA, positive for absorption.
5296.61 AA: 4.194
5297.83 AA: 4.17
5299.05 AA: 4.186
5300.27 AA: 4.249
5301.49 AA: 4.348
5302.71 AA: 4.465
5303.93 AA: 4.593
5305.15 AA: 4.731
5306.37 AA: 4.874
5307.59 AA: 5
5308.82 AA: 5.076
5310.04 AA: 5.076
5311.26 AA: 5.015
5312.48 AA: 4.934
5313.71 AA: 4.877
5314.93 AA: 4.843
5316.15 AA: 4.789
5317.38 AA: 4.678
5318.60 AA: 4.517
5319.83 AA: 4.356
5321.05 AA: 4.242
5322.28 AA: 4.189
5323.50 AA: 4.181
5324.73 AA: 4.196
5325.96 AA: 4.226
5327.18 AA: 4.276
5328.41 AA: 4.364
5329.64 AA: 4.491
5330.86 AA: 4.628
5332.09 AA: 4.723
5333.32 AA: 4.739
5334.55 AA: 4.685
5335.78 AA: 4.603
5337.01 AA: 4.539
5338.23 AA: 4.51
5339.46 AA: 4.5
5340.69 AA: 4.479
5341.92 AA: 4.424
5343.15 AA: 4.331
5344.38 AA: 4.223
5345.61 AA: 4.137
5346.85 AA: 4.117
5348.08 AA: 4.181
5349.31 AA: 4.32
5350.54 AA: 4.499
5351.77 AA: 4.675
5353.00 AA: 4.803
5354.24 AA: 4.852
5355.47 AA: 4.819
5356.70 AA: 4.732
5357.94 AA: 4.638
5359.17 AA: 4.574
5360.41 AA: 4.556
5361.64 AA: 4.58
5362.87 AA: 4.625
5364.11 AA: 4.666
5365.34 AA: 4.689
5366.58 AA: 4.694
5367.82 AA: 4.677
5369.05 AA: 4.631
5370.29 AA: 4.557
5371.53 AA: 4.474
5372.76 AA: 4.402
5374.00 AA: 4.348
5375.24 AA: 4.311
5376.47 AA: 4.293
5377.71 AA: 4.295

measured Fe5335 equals 2.93 AA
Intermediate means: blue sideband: 4.94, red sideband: 4.68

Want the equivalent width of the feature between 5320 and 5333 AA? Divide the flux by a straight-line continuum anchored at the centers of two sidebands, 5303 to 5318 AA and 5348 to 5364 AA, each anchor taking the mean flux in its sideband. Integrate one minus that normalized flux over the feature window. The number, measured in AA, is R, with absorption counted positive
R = 1.1 AA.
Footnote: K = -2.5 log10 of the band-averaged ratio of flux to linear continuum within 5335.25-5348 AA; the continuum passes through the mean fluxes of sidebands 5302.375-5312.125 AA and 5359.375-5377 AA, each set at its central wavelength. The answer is 0.07 mag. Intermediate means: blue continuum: 4.87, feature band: 4.38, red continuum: 4.54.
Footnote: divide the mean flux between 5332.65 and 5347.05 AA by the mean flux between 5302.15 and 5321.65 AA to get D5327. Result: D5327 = 0.94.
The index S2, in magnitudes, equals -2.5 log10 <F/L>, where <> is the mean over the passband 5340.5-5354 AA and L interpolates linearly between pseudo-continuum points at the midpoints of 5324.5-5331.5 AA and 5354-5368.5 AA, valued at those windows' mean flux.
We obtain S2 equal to 0.04 mag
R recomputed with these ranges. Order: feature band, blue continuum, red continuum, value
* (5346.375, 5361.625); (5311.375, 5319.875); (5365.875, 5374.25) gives 0.1 AA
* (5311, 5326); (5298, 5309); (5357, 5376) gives 0.1 AA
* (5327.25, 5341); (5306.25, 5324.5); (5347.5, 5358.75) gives 0.3 AA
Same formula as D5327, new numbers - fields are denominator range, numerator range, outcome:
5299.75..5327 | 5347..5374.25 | 1.00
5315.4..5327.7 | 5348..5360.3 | 1.06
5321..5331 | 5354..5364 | 1.09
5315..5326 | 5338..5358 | 1.02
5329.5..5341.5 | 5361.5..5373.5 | 1.00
